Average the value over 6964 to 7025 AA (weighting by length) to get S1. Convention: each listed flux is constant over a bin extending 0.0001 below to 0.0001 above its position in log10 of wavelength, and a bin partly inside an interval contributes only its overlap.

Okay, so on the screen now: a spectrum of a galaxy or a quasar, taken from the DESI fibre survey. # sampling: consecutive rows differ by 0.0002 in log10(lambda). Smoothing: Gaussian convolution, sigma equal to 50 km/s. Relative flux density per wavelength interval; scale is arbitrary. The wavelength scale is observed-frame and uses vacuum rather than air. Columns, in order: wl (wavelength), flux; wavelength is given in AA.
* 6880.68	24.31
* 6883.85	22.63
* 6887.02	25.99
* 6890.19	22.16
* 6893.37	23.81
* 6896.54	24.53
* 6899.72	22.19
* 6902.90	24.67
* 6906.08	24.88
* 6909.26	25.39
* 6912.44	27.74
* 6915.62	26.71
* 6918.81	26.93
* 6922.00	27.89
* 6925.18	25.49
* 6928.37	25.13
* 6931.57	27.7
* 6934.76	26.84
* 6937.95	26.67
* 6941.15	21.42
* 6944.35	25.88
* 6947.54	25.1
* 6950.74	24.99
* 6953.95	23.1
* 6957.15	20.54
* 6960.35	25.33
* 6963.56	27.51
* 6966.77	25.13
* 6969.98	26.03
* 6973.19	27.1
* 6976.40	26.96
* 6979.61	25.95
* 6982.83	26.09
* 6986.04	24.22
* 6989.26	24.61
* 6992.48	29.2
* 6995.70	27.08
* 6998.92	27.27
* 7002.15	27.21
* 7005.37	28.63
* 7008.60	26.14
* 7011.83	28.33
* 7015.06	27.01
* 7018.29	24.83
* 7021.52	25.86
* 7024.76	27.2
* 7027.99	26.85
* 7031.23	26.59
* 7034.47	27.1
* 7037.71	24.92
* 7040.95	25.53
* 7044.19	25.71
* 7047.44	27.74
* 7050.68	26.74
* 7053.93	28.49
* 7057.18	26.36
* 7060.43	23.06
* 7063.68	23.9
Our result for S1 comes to 26.6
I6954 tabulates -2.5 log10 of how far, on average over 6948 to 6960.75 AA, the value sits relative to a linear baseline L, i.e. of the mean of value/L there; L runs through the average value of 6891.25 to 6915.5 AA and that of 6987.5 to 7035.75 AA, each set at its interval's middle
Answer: 0.103 mag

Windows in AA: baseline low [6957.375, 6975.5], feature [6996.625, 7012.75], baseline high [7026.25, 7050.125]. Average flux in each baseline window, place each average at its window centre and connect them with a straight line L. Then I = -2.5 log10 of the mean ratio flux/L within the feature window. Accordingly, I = -0.05 mag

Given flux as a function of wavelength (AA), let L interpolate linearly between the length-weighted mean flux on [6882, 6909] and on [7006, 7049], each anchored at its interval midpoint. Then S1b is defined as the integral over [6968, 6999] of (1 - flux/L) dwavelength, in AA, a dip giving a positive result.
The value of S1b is -0.9 AA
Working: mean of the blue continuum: 23.9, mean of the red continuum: 26.5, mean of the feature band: 26.4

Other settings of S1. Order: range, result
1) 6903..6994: 25.7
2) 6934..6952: 25.1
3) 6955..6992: 25.5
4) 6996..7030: 26.9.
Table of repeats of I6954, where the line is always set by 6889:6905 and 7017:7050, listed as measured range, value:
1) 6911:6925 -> -0.14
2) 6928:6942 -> -0.07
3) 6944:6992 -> -0.02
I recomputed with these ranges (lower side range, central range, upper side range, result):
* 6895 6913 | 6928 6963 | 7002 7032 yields 0.03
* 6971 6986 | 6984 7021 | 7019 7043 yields -0.02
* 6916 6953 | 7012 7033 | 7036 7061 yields -0.02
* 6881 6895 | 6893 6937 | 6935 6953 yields -0.06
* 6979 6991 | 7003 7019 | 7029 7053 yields -0.06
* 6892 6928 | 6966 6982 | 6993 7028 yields 0.01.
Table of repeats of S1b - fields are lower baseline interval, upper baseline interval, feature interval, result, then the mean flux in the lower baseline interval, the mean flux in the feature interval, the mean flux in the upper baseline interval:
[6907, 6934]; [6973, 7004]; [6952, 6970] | 1.41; 26.6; 24.5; 26.6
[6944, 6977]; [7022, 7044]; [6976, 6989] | -0.03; 25.2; 25.6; 26.3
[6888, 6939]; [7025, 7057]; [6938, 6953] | 0.75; 25.5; 24.5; 26.6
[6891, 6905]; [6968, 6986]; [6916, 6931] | -1.19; 23.7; 26.5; 26.2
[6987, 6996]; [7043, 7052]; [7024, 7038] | 0.07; 26.7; 26.6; 26.8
